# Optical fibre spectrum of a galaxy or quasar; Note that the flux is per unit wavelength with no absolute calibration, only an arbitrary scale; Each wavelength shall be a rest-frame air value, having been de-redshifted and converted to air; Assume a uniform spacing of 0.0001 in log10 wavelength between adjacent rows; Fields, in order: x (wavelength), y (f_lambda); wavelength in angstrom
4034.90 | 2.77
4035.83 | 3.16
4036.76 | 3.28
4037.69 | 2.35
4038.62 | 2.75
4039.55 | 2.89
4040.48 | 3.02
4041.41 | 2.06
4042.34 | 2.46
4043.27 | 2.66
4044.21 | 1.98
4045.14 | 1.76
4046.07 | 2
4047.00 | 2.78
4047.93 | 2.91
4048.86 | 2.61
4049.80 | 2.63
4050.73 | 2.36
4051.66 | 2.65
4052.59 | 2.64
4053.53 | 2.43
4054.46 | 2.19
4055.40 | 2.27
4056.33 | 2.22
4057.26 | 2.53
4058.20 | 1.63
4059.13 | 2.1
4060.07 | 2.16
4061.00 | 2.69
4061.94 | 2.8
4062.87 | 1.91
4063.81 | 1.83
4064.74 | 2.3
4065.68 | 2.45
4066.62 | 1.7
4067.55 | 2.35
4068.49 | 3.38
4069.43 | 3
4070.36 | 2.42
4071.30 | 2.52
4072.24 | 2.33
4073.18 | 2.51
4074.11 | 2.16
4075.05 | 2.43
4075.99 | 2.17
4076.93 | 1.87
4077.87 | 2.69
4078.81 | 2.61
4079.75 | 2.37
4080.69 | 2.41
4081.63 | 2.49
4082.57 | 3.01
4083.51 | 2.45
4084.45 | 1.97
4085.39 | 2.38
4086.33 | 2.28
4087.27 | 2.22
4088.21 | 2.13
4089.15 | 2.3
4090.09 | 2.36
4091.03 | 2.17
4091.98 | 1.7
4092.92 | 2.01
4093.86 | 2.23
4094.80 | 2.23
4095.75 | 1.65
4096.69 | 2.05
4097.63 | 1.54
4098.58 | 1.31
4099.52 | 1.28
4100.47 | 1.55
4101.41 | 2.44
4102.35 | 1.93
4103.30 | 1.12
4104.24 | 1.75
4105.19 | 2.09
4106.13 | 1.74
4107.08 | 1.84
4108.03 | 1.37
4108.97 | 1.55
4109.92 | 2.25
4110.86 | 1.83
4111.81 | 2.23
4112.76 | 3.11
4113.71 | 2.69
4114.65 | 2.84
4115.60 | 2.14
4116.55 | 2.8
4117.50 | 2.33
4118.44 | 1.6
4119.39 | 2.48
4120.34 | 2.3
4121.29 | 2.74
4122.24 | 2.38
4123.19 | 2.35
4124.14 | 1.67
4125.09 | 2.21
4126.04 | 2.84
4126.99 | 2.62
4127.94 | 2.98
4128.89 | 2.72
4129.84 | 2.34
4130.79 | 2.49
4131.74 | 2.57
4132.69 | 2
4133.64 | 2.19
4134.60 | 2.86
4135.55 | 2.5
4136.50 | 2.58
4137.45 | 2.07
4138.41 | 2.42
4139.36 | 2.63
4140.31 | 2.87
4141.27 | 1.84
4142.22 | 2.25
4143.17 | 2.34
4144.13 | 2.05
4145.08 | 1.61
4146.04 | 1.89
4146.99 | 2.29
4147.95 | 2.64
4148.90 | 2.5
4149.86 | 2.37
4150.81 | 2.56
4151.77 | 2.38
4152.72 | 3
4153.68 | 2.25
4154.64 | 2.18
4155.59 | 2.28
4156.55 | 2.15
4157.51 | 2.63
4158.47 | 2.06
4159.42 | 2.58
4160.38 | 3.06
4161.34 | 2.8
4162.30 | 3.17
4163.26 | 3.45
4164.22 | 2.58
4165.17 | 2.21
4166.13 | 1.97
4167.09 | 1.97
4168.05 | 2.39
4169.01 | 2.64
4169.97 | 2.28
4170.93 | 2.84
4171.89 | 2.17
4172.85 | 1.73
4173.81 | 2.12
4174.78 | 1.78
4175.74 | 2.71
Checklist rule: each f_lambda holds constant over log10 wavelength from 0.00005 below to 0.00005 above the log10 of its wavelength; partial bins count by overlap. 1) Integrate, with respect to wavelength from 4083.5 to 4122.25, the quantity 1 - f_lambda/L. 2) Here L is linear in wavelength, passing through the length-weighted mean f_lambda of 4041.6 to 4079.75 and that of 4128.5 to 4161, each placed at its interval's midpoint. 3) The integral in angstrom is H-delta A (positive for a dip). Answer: 5.03 angstrom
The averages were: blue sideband 2.37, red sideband 2.39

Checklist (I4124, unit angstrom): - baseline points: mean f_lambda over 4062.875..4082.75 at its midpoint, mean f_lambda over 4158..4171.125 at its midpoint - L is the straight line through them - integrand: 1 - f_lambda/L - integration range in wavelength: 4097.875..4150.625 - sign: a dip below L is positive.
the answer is 5.8 angstrom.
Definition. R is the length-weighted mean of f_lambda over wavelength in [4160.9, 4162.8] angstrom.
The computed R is 2.99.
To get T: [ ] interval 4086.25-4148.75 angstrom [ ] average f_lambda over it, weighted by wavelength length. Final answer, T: 2.19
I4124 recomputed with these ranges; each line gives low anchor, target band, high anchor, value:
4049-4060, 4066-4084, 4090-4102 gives -3.1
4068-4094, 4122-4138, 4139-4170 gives -0.2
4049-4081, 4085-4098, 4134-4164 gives 1.7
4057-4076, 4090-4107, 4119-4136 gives 4.1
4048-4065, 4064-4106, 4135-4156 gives 2.9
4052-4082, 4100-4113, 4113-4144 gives 2.8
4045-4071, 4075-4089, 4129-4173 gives 0.2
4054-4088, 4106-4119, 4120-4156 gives 1.1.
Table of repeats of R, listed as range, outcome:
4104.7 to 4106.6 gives 1.91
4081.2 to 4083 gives 2.75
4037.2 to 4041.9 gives 2.62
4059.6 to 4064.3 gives 2.28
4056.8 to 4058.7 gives 2.08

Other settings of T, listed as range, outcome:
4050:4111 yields 2.18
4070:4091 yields 2.36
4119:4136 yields 2.46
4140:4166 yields 2.44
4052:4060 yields 2.25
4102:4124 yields 2.14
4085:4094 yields 2.18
